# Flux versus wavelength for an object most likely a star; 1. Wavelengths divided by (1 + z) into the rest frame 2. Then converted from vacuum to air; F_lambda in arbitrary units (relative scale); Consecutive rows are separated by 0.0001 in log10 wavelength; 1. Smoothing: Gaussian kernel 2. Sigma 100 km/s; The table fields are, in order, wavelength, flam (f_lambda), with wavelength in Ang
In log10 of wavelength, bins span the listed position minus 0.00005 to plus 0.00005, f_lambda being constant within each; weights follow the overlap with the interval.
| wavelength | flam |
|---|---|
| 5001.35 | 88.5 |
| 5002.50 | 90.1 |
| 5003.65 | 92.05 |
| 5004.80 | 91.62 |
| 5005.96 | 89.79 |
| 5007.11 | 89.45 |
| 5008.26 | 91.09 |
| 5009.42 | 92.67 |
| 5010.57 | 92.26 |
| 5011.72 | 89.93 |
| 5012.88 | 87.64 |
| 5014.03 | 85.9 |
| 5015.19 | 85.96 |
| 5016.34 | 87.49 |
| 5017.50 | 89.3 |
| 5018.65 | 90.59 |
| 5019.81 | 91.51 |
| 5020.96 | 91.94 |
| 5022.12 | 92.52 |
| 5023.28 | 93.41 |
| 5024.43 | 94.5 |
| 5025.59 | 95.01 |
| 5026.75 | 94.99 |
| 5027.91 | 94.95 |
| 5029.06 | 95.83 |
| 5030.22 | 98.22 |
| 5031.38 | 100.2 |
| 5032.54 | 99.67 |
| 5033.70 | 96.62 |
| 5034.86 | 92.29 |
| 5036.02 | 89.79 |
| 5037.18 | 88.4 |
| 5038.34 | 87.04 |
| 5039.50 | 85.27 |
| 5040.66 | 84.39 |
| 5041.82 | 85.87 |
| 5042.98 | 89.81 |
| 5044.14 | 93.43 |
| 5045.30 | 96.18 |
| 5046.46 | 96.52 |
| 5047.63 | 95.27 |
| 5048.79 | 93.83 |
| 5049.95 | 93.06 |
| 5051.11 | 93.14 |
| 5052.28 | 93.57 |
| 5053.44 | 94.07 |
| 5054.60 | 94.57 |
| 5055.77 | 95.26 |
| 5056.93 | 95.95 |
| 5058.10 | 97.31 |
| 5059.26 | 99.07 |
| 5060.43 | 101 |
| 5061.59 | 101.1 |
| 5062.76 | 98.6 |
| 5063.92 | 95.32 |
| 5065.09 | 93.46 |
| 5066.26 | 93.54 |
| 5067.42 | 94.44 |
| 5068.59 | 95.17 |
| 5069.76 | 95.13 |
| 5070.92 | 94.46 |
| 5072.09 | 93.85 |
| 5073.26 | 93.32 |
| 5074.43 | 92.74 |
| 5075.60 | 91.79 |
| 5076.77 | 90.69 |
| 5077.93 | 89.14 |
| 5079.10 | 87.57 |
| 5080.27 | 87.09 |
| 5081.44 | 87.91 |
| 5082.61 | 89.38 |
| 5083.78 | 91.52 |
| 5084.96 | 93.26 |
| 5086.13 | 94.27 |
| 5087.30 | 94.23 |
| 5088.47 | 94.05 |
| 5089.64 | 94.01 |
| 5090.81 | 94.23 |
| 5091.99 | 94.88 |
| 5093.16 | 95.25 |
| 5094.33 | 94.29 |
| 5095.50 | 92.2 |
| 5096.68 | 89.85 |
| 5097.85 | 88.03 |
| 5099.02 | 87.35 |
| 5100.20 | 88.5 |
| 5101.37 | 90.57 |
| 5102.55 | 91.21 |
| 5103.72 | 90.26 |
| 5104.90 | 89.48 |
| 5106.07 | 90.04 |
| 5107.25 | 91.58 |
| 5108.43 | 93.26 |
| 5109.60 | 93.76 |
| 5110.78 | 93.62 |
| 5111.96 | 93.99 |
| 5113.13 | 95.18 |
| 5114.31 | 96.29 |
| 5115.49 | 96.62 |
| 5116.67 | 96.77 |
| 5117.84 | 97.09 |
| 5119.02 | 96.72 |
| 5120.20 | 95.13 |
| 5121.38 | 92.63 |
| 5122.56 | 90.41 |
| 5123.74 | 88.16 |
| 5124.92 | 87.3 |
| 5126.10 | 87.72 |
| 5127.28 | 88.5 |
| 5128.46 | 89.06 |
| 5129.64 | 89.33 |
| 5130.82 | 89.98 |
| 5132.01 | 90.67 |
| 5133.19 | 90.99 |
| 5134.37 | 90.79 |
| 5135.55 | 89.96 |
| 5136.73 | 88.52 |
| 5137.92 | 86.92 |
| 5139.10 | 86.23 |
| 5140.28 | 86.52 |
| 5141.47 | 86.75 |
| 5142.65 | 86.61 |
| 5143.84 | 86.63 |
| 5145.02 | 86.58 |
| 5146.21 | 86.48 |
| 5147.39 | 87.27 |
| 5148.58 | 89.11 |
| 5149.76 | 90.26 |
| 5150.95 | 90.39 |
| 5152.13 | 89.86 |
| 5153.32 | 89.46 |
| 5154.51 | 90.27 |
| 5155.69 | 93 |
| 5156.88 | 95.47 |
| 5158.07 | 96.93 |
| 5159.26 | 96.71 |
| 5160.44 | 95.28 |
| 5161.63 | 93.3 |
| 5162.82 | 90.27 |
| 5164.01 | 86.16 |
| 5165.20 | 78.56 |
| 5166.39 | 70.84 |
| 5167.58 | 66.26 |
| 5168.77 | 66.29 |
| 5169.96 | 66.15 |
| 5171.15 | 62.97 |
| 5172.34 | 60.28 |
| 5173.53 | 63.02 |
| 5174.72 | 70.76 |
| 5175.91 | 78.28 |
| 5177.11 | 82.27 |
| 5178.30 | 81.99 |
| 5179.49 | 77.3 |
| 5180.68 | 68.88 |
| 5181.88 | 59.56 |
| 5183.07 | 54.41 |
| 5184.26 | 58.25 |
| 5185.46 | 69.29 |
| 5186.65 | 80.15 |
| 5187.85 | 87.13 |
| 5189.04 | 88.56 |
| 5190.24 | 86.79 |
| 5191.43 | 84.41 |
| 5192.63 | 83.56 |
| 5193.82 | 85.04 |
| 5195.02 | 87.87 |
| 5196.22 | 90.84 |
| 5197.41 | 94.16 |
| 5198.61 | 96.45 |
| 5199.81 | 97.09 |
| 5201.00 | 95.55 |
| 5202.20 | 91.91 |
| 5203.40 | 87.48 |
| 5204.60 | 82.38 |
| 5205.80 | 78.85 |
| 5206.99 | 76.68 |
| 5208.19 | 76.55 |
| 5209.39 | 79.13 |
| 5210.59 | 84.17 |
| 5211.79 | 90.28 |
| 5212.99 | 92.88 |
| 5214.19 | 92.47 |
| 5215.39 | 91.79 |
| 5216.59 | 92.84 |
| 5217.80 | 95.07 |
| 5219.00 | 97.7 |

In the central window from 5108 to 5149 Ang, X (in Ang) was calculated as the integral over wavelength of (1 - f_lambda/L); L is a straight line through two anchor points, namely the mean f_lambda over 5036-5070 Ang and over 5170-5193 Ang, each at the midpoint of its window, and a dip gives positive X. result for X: -4.5 Ang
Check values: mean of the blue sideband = 93.7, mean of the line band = 90.6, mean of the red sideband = 73.3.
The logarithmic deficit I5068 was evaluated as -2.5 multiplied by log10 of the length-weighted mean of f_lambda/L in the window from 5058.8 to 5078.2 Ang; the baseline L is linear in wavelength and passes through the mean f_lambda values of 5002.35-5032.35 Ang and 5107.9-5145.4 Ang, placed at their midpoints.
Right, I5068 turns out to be -0.04 mag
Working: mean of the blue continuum 92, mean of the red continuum 90.9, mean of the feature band 95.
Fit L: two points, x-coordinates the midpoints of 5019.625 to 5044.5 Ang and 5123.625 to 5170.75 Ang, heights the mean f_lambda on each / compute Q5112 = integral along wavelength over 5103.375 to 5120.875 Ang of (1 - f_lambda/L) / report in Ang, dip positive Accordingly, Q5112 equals -1.1 Ang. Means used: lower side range 92.5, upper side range 87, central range 94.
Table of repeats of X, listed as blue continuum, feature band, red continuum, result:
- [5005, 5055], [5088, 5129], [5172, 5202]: -3.06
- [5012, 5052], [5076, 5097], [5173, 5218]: -0.73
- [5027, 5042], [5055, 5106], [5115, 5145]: -0.94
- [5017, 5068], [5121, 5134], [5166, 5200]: -0.97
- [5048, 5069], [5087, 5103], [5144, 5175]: -0.16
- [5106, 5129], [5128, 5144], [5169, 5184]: -0.64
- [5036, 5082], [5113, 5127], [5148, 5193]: -1.21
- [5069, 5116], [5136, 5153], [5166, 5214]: -0.53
